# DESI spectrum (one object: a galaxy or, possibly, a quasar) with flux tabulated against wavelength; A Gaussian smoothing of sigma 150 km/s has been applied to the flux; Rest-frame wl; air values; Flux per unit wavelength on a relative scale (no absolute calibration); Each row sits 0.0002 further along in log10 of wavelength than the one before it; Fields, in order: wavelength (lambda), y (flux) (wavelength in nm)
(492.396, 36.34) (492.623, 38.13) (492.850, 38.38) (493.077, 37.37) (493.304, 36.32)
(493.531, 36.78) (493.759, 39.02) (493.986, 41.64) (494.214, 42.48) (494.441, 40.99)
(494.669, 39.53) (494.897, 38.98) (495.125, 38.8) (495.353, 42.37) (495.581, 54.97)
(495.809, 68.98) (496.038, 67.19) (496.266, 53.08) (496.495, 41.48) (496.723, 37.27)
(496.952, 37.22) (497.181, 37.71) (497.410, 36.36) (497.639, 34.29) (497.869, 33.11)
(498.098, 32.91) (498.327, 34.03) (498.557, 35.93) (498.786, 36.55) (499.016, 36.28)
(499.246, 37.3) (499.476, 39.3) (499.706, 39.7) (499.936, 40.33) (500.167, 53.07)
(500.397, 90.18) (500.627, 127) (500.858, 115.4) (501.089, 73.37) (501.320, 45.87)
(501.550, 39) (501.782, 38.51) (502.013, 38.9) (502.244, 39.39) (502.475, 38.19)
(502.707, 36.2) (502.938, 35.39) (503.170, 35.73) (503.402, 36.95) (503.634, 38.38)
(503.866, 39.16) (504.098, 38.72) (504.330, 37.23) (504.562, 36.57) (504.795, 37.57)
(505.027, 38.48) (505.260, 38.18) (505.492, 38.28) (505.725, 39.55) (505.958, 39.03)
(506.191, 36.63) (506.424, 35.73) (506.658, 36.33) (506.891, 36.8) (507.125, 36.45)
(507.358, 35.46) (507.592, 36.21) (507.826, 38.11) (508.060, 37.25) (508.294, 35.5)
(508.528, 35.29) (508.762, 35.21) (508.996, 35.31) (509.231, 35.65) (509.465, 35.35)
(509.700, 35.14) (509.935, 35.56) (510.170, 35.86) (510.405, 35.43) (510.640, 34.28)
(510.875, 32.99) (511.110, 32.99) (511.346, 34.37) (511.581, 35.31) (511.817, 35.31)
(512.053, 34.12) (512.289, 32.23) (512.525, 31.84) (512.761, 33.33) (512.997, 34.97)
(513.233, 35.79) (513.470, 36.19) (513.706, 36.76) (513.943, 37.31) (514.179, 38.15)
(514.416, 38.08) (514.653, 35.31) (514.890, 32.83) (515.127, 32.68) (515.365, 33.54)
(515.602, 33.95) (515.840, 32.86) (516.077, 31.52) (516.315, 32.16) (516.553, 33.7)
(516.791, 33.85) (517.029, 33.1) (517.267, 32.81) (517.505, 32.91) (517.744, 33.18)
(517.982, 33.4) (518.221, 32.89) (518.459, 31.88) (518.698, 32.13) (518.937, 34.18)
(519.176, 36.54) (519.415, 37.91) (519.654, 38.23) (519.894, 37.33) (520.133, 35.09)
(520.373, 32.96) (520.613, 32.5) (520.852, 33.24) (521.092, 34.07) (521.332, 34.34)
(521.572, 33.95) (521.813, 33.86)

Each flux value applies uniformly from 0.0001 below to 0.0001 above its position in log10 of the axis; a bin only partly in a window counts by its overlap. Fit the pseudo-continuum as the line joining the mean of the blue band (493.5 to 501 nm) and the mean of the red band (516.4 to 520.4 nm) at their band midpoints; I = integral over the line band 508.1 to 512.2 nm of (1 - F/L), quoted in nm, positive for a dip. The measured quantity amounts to 0.49 nm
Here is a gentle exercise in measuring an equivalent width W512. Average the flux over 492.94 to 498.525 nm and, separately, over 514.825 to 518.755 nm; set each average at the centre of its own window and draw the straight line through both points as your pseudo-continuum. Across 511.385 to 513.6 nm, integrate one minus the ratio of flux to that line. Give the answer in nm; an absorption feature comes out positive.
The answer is 0.02 nm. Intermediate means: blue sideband 41.7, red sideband 32.9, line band 34.4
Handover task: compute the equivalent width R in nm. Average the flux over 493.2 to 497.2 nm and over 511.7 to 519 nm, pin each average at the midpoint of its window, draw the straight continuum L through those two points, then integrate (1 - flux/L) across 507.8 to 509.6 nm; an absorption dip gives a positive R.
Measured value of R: 0.07 nm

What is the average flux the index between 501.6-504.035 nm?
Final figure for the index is 37.7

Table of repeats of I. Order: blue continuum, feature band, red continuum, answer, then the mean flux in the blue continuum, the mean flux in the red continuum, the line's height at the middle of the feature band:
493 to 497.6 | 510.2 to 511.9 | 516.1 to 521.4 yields 0.12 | 43.3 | 34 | 37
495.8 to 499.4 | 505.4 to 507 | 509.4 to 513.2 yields -0.04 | 40.4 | 34.3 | 36.6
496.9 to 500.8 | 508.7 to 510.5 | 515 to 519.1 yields 0.16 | 47.1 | 33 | 38.8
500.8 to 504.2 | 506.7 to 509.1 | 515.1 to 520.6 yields 0.28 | 44.8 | 33.9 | 40.9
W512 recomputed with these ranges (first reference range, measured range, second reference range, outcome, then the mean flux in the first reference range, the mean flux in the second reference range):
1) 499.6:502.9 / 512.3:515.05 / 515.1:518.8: 0.194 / 57.7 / 32.9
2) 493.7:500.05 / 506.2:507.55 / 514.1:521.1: 0.059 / 41.4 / 34.1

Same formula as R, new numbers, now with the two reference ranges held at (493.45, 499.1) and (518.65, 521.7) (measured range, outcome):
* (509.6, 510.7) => 0.07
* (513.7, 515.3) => 0.03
